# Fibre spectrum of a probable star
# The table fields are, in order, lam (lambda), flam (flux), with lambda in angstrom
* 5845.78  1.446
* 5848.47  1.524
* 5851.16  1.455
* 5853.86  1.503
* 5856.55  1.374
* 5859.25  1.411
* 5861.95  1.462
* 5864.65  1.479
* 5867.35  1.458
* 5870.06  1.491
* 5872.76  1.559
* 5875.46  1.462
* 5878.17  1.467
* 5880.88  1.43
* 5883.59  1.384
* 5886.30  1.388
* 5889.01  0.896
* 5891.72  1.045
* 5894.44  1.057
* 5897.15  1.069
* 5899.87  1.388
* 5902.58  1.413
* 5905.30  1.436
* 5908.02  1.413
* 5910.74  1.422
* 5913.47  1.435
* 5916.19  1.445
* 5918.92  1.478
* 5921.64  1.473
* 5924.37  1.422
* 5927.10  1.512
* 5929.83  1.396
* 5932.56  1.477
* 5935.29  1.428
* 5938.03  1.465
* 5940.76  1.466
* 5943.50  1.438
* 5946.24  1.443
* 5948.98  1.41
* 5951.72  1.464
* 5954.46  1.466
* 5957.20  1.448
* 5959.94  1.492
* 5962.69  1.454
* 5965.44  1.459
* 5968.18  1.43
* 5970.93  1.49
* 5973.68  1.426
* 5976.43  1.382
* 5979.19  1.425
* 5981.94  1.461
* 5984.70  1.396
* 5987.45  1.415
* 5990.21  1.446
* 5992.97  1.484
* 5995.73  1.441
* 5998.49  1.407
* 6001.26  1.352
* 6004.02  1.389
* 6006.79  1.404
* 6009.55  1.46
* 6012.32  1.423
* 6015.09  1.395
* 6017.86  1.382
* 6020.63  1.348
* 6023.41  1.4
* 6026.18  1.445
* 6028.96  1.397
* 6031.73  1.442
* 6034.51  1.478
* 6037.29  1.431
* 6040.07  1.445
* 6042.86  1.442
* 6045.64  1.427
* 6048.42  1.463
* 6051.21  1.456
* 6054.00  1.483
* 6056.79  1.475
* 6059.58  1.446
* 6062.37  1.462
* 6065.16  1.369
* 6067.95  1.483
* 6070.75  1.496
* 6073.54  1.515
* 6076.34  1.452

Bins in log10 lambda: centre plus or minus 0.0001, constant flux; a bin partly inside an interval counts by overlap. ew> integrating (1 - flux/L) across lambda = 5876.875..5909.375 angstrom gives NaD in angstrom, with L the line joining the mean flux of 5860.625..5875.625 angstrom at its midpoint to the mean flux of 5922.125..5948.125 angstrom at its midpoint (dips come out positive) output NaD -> 4.2 angstrom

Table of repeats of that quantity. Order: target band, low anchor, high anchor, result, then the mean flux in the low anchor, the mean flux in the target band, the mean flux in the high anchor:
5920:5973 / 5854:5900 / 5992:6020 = -2.8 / 1.35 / 1.45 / 1.41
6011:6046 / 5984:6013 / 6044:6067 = 0.4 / 1.42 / 1.42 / 1.45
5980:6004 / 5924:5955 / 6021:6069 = 0.4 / 1.45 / 1.42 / 1.44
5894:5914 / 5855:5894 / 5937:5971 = 0.9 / 1.37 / 1.34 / 1.45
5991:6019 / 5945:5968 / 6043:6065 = 0.7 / 1.45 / 1.41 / 1.45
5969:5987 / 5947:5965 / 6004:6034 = 0.1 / 1.46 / 1.43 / 1.41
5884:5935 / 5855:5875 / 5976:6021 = 3.6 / 1.46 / 1.35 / 1.41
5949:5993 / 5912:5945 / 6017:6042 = -0.2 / 1.45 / 1.44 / 1.42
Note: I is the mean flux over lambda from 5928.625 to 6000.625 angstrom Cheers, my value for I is 1.44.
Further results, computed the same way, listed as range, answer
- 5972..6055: 1.42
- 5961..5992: 1.44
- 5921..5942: 1.45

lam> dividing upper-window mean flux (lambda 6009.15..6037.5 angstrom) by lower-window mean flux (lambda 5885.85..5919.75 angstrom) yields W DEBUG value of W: 1.09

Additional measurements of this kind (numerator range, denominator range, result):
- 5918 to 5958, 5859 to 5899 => 1.09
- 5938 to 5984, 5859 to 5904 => 1.08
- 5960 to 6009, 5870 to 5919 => 1.06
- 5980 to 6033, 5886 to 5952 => 1.03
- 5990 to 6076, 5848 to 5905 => 1.05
